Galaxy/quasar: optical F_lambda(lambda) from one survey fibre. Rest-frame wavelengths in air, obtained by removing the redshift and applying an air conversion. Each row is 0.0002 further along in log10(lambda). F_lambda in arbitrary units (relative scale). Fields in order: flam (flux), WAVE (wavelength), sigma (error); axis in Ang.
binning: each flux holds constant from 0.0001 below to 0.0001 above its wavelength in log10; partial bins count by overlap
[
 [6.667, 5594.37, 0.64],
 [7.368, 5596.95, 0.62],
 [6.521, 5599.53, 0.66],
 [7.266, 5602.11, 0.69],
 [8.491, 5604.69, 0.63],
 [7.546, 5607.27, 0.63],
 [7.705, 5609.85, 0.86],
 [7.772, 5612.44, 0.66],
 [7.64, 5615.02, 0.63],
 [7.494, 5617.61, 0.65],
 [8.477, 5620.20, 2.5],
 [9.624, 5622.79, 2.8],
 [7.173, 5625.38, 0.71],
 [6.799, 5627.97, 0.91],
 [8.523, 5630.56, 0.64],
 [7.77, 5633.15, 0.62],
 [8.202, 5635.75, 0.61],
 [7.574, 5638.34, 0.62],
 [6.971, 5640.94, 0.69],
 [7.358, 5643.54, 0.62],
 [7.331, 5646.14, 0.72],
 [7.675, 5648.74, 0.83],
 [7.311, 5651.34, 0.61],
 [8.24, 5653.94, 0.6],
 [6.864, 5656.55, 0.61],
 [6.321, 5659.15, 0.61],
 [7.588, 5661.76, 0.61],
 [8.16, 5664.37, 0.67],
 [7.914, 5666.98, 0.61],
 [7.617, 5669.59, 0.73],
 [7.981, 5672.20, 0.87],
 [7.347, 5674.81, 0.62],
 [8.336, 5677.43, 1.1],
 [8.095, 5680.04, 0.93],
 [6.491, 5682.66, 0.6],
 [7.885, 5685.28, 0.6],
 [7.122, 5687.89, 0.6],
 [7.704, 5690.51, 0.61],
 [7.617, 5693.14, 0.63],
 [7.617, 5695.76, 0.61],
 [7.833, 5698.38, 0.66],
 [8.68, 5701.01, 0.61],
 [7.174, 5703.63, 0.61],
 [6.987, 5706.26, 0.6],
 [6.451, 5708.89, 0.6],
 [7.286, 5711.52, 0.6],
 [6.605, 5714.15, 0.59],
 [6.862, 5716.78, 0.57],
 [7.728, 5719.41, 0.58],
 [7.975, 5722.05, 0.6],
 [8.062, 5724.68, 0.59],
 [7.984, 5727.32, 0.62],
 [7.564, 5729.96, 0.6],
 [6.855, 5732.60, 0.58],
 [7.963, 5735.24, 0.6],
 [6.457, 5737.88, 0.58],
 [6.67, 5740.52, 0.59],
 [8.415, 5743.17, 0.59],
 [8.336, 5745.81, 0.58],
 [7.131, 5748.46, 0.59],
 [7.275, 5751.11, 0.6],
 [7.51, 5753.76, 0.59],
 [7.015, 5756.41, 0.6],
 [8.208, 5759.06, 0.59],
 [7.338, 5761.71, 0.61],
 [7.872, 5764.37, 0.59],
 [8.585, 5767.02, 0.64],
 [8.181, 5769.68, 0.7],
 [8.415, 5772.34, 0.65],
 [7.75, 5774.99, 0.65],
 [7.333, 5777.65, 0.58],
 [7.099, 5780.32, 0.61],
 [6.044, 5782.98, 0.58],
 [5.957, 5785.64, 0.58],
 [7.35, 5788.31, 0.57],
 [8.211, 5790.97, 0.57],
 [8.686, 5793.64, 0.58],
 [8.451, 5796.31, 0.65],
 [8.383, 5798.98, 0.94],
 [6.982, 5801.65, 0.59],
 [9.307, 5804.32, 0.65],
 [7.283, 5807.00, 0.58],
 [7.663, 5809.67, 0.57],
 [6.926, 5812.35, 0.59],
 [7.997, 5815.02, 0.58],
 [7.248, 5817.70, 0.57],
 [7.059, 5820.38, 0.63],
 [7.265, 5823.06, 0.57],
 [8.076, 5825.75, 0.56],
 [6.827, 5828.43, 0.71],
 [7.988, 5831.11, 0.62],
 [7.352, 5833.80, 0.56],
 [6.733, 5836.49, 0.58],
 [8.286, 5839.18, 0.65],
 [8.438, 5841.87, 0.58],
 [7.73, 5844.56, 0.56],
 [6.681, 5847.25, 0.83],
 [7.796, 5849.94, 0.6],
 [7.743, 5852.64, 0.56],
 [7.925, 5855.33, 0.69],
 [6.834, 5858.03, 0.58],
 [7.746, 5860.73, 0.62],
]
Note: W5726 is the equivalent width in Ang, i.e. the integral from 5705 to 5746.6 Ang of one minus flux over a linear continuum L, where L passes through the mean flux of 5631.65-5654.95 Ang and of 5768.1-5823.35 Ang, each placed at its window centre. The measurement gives 1.27 Ang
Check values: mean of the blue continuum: 7.61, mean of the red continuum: 7.61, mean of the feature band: 7.38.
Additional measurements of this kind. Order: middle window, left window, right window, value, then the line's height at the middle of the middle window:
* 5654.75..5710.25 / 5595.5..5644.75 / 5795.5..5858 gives 1.1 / 7.68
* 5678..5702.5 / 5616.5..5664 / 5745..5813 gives -0.1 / 7.65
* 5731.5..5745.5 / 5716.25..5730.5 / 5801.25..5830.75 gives 0.7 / 7.72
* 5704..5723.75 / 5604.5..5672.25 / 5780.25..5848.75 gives 1.2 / 7.63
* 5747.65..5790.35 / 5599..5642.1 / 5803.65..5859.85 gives 0.9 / 7.62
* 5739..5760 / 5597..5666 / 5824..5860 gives 0.1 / 7.59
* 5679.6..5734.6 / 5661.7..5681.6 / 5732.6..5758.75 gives 1.5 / 7.66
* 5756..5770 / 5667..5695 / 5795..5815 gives -0.2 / 7.79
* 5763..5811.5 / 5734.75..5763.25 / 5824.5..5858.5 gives -1.4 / 7.52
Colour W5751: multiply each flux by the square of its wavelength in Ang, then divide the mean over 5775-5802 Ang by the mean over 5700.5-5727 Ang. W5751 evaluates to 1.04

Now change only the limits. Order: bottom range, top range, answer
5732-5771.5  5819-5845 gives 1.02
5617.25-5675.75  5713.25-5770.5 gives 1.02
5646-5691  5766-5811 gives 1.07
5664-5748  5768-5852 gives 1.04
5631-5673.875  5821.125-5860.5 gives 1.06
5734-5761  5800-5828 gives 1.03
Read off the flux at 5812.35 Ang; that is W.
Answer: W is 6.926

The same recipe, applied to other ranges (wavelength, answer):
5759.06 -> 8.208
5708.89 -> 6.451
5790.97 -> 8.211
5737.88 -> 6.457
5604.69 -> 8.491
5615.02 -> 7.64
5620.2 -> 8.477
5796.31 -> 8.451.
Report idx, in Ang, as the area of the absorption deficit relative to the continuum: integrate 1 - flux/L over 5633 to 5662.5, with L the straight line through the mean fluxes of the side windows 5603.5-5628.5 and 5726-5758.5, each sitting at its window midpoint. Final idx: 1.4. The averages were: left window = 7.9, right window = 7.45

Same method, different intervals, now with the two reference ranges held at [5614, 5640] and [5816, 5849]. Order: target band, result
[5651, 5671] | 0.8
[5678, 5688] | 0.4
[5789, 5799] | -1.1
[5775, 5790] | 1.4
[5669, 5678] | 0.0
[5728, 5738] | 0.4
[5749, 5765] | 0.3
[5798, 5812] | -0.6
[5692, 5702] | -0.2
